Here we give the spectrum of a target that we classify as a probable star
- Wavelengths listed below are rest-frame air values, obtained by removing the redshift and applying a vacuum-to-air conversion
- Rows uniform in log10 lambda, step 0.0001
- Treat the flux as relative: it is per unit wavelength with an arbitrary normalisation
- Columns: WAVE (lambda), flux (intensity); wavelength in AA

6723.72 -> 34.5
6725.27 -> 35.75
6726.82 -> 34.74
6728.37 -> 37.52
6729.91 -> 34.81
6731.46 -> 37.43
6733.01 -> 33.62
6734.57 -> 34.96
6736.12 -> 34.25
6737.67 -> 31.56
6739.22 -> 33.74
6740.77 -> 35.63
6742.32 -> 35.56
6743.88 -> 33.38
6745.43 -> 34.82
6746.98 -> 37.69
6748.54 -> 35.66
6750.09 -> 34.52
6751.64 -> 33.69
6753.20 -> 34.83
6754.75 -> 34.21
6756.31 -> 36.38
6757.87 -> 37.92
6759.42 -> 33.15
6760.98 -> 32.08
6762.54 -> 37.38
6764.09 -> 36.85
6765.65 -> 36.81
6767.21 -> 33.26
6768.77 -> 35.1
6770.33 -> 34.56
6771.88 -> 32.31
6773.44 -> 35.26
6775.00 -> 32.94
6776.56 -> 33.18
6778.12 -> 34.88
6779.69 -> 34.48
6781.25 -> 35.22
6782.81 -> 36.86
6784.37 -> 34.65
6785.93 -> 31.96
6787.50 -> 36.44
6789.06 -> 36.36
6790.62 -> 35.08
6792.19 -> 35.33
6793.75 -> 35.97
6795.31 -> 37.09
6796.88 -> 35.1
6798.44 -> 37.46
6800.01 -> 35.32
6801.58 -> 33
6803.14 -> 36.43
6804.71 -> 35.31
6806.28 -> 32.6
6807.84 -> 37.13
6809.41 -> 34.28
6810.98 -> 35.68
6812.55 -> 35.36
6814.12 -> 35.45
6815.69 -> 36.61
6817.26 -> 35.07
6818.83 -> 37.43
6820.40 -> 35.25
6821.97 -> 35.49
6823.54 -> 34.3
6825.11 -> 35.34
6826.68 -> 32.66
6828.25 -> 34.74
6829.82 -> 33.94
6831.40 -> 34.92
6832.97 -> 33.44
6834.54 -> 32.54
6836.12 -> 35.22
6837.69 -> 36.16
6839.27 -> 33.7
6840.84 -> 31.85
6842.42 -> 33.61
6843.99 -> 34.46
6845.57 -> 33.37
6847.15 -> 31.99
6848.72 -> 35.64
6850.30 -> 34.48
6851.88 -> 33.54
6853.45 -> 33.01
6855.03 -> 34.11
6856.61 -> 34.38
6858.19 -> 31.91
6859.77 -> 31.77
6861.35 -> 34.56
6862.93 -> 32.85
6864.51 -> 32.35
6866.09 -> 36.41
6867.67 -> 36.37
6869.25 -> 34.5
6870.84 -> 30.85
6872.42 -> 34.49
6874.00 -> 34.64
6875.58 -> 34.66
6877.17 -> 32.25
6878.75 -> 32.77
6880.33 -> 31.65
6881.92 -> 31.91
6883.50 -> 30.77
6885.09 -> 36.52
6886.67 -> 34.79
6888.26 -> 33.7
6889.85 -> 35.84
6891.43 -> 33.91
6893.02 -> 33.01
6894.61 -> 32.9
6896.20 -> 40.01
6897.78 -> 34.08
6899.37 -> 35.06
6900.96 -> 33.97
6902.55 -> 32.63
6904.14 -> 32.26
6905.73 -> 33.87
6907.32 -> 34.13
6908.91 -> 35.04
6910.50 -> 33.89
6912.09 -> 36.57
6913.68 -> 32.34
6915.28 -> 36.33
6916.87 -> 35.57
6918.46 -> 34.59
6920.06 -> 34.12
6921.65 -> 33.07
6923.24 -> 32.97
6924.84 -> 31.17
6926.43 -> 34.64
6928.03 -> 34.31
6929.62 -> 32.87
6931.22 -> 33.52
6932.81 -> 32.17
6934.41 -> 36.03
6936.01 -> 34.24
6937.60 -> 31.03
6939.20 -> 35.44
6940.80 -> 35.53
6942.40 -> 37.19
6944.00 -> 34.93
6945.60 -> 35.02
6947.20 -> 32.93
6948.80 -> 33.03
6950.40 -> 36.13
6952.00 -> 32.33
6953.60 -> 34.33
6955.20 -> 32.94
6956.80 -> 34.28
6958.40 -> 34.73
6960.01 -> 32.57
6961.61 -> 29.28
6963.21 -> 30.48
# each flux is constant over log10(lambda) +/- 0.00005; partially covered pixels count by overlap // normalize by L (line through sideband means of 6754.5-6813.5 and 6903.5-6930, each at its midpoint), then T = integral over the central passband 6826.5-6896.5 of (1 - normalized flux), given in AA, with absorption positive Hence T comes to 1.32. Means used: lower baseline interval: 35.1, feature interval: 33.8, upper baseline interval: 34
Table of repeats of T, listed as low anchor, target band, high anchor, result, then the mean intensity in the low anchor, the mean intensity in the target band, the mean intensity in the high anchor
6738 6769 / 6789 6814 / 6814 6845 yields -0.5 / 35.1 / 35.4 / 34.6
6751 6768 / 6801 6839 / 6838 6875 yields -0.7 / 35.1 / 34.9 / 33.7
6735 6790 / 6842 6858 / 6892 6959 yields 0.3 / 34.8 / 33.8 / 34.2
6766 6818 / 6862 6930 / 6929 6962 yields 0.6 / 35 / 34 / 33.9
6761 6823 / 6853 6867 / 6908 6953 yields 0.5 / 35.2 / 33.5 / 34.2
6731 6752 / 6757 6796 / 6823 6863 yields -0.7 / 34.7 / 35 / 33.8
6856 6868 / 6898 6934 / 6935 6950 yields 0.3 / 33.7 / 33.9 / 34.4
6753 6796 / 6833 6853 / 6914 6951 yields 0.5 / 35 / 33.9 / 34.2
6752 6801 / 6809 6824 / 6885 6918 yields -0.3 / 35.1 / 35.5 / 34.6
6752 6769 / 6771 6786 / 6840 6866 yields 0.3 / 35.2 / 34.3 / 33.5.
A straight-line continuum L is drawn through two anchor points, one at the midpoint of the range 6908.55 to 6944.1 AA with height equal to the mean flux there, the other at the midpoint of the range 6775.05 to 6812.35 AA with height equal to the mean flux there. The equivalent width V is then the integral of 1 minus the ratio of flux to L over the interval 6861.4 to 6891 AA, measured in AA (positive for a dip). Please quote 0.7 AA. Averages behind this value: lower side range 35.2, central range 33.8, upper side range 34.2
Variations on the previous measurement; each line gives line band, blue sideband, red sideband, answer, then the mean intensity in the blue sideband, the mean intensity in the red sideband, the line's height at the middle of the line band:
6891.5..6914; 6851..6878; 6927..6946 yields -0.18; 33.7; 34.3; 34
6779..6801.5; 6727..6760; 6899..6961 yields -0.44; 35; 34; 34.8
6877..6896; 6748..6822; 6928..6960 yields 0.50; 35.1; 34.1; 34.5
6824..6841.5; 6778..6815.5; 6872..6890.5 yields 0.27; 35.3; 33.6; 34.6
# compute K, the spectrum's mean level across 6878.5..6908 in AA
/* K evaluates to 33.9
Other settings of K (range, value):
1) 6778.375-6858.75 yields 34.7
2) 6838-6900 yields 33.8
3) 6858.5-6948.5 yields 34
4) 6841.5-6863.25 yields 33.6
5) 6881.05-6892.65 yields 33.9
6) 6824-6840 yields 34.3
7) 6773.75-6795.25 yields 35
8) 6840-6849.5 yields 33.5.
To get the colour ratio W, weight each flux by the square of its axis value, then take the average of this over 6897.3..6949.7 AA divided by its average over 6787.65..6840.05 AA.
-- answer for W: 1.0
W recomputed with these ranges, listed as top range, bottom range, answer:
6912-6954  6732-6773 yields 1.03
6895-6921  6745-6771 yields 1.03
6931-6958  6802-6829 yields 1.01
